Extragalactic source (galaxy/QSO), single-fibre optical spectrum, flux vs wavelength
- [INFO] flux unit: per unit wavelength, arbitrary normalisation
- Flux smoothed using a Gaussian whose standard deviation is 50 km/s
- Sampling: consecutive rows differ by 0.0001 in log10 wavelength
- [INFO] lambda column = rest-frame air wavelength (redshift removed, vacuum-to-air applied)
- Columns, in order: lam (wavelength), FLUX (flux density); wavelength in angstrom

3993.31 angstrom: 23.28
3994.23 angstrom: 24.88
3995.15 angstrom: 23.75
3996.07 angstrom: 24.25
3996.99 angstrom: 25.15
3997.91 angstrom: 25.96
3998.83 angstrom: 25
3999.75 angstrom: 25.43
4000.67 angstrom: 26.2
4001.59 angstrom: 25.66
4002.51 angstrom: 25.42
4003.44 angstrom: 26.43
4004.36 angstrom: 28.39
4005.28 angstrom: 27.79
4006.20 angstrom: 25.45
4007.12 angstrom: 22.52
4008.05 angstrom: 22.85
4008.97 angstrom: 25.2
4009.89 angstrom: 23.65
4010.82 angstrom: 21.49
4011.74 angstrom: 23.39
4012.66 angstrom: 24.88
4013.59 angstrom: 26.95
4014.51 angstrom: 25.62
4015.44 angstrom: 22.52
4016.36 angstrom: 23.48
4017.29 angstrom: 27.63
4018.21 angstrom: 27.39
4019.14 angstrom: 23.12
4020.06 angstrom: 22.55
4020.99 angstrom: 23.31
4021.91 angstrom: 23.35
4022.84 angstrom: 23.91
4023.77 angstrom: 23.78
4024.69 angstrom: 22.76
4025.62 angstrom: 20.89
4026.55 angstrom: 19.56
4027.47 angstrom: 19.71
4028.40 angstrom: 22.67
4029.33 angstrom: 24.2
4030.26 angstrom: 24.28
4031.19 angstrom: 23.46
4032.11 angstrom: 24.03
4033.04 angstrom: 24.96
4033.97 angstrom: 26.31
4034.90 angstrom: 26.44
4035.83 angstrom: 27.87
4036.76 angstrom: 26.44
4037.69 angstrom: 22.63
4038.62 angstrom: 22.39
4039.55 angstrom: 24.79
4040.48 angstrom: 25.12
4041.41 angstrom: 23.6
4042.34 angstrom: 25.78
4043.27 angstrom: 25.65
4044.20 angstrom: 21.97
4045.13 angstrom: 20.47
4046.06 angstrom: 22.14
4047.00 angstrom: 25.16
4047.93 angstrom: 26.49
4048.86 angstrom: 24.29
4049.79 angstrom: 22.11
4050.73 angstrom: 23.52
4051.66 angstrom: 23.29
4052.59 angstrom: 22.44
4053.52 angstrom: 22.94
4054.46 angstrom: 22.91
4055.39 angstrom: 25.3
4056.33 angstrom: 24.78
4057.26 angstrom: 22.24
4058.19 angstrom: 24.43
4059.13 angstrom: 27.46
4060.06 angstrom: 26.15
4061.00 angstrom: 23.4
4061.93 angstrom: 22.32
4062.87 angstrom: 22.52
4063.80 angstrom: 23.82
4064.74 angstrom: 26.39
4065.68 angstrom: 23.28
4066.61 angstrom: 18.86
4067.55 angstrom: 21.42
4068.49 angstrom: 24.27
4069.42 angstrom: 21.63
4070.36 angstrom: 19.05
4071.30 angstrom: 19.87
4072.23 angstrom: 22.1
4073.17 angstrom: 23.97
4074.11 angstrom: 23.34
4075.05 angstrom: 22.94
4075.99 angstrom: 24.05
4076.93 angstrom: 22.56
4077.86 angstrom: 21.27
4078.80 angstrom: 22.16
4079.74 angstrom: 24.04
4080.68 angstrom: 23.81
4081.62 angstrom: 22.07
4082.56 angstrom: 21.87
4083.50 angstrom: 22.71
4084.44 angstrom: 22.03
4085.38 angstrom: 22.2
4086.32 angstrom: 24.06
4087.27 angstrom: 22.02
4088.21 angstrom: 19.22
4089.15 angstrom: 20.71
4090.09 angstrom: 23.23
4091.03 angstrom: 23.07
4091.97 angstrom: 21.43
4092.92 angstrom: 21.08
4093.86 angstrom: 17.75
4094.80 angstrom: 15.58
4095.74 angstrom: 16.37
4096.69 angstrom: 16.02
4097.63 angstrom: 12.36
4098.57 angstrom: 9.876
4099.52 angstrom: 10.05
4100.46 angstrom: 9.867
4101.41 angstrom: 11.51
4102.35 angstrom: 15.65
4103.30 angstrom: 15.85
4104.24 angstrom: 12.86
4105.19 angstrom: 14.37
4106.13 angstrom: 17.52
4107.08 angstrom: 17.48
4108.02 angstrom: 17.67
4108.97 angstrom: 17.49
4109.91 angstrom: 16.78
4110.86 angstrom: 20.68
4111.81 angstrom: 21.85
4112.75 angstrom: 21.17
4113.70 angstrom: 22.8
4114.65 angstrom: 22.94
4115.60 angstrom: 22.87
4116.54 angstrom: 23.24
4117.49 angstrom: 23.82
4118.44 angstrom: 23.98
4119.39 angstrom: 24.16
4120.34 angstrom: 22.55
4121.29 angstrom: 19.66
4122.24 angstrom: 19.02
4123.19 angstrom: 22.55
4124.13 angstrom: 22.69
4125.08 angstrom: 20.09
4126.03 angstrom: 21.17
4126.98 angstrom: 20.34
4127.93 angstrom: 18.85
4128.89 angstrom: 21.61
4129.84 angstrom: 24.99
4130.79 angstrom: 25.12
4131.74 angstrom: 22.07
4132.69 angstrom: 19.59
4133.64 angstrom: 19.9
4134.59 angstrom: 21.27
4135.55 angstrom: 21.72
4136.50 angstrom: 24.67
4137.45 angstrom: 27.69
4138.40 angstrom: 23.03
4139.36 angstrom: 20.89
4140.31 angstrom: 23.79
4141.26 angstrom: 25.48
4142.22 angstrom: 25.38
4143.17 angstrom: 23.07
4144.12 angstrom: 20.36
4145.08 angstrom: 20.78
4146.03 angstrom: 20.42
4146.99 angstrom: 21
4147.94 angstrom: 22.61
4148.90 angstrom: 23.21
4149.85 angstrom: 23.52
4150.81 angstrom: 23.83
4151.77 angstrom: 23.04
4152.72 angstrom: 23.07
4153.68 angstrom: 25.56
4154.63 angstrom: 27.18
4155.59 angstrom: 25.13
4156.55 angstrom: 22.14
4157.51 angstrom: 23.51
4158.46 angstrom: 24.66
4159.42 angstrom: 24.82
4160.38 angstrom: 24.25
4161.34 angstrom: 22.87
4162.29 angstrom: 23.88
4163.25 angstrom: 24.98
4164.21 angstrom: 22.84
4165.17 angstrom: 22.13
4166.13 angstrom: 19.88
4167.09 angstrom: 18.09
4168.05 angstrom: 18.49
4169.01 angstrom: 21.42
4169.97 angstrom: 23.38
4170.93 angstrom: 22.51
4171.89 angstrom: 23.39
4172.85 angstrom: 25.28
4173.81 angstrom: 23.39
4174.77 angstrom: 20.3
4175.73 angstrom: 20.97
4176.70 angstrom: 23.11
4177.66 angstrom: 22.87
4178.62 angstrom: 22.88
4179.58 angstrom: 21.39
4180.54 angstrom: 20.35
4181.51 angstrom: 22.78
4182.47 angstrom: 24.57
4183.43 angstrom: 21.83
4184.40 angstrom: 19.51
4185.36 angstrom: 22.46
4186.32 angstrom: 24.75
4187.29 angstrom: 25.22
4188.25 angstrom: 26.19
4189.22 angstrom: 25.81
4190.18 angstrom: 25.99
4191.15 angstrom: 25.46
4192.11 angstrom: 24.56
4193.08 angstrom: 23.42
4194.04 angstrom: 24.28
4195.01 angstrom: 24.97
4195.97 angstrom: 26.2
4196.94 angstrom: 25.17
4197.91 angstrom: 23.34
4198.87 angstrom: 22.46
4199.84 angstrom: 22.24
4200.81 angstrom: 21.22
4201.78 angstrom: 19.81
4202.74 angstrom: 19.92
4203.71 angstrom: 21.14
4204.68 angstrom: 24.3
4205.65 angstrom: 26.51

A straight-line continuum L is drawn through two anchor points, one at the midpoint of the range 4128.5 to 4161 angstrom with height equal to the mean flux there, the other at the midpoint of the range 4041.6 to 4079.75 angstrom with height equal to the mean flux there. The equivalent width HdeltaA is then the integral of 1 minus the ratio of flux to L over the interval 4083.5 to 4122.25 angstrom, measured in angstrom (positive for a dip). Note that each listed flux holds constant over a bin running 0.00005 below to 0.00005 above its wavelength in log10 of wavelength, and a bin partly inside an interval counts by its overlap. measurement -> 7.2 angstrom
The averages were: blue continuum 23.2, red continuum 23.2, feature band 18.9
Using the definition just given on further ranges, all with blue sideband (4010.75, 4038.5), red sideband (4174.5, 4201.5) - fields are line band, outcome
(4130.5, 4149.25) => 0.78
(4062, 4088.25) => 1.48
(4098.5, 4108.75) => 4.13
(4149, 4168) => 0.12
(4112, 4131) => 1.20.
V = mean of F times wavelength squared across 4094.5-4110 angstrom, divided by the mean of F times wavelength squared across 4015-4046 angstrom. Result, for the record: 0.63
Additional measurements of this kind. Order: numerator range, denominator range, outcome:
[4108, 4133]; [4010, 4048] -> 0.94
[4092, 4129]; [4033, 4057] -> 0.79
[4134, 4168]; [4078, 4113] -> 1.28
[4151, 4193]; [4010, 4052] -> 1.04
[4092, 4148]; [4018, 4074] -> 0.88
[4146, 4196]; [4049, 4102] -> 1.15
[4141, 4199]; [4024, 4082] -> 1.05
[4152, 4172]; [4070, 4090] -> 1.08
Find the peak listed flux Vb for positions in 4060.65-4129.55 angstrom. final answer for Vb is 26.39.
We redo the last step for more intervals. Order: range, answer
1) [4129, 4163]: 27.69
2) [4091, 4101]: 23.07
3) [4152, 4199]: 27.18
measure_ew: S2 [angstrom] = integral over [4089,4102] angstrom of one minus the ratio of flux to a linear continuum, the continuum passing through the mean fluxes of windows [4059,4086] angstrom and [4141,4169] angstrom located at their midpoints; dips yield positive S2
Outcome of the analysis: 3.7 angstrom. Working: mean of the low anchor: 22.8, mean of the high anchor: 22.9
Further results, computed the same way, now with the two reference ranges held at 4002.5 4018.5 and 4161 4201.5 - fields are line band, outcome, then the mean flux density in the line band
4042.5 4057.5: 0.62 angstrom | 23.5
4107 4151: 3.12 angstrom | 21.9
